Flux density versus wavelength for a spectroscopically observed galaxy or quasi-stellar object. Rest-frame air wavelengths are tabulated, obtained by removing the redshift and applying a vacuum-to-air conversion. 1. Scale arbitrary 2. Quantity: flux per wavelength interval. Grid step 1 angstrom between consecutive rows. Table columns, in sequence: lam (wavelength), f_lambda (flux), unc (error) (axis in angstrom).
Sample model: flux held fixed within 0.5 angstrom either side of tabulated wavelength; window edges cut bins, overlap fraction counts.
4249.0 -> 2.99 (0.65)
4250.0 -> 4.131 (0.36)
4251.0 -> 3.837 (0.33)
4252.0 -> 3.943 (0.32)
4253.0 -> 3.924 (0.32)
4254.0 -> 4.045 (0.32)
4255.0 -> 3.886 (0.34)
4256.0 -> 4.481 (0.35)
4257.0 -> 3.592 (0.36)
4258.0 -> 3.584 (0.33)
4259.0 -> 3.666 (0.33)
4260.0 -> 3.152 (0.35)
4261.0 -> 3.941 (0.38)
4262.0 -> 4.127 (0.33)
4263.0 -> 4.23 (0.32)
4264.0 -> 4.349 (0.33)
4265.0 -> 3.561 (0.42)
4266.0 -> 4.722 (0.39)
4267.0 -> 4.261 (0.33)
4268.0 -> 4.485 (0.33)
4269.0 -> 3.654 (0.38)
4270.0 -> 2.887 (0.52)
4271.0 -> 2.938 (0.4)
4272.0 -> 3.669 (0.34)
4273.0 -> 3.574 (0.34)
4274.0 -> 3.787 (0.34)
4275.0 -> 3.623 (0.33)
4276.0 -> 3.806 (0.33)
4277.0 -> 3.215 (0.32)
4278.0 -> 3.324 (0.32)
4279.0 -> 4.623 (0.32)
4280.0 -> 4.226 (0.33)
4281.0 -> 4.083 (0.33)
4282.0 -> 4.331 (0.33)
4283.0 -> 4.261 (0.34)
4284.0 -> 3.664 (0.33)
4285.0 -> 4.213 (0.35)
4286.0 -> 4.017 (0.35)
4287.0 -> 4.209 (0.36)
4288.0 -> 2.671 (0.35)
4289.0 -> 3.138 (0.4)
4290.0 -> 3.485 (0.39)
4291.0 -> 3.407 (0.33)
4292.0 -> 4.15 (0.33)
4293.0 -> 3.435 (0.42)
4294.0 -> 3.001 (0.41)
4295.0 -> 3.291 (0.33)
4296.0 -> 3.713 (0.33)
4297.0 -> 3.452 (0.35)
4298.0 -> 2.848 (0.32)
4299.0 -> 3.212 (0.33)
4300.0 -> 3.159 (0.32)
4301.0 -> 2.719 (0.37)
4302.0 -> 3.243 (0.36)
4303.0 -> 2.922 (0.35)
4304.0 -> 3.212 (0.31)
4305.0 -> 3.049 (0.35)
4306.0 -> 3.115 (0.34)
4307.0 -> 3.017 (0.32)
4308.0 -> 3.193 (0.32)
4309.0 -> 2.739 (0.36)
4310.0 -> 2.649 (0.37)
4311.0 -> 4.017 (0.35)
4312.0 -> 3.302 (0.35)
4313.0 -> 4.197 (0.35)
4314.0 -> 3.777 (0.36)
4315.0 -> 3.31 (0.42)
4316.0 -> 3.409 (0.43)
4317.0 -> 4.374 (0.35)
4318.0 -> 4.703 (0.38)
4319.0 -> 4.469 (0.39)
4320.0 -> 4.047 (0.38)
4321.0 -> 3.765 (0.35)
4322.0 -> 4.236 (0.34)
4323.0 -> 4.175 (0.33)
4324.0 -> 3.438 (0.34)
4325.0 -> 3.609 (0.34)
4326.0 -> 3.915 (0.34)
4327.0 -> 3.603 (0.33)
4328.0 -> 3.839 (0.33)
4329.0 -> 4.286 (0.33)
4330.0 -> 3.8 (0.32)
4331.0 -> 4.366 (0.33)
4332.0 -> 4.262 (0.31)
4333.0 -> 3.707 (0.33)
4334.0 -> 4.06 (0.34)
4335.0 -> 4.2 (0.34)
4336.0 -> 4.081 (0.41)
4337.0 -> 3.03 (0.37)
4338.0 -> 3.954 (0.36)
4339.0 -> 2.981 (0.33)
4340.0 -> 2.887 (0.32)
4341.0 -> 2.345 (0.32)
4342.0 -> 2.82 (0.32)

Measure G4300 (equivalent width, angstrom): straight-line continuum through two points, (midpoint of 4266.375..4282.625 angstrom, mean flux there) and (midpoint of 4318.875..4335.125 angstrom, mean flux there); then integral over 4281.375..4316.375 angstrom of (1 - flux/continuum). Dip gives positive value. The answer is 4.11 angstrom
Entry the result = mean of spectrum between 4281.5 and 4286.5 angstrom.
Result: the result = 4.1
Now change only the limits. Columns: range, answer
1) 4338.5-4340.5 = 2.93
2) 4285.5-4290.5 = 3.5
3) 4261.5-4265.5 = 4.07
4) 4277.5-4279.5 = 3.97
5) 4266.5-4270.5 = 3.82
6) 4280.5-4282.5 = 4.21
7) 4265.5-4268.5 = 4.49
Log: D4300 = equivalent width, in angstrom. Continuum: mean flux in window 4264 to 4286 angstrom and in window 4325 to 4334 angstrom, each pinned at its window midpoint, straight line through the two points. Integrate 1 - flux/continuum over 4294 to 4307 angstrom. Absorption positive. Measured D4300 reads 2.5 angstrom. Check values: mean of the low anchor 3.87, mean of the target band 3.15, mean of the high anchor 3.96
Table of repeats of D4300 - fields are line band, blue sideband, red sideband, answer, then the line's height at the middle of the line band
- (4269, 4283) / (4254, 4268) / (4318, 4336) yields 0.96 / 3.99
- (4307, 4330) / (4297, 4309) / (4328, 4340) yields -2.02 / 3.45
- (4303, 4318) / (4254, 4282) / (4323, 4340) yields 1.59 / 3.82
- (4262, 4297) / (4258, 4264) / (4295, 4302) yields -2.39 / 3.53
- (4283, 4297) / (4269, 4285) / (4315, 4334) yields 0.81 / 3.81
